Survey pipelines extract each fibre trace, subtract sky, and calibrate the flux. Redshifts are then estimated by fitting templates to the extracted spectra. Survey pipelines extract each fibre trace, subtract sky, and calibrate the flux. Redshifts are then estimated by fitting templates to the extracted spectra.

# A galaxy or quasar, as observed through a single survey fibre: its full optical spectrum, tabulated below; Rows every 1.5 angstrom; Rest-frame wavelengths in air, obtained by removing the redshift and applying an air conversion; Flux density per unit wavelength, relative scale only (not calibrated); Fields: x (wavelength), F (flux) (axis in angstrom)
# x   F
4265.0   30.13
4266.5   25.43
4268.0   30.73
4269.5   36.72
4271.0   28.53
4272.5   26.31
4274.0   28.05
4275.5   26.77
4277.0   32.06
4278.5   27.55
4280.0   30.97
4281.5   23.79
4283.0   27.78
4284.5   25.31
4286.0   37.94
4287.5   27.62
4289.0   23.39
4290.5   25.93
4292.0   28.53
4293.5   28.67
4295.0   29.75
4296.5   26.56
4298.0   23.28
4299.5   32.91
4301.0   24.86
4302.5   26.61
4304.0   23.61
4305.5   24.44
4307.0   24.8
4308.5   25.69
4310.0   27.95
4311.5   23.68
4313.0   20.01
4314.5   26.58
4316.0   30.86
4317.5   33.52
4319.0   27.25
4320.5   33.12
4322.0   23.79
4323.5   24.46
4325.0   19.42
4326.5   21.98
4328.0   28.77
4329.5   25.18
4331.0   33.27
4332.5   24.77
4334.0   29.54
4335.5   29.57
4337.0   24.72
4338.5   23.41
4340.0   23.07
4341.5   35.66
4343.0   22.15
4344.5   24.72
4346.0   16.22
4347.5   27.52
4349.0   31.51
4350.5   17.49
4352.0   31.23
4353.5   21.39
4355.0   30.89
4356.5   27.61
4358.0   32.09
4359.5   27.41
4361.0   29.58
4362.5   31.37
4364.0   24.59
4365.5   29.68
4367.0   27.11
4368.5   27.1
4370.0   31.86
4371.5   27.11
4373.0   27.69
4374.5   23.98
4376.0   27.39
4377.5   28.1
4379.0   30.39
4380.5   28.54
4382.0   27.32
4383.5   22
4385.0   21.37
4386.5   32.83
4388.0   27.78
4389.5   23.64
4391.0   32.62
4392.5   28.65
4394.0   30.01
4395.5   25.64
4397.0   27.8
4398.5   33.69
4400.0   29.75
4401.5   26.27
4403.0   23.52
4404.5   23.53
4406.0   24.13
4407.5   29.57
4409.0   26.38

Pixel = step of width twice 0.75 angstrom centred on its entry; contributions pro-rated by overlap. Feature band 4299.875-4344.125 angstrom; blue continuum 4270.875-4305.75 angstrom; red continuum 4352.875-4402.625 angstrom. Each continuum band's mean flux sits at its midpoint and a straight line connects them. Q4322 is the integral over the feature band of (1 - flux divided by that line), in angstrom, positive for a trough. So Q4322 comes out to 2.2 angstrom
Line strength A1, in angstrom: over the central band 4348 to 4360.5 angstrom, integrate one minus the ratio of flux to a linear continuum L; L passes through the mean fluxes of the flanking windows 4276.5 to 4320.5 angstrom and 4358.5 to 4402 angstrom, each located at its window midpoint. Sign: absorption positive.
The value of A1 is 0.1 angstrom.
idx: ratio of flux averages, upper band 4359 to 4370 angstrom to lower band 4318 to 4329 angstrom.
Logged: 1.1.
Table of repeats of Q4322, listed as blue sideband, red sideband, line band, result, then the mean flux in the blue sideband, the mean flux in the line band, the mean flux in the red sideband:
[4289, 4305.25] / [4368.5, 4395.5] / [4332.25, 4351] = 1.2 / 26.8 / 25.5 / 27.6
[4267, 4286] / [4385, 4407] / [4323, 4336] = 1.0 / 29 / 26.3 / 27.6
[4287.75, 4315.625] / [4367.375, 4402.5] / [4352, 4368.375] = -0.6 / 26.1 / 28.3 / 27.9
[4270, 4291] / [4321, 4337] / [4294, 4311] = 0.5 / 28.1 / 26.4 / 26.1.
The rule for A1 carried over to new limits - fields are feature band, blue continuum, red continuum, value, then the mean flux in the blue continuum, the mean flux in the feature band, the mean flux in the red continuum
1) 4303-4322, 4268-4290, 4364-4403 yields 1.2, 28.8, 26.7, 27.8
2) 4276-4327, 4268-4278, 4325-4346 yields 2.1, 29.8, 26.9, 26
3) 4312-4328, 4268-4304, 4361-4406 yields 1.0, 28.2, 26.2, 27.6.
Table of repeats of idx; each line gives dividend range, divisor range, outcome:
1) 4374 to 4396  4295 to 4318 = 1.04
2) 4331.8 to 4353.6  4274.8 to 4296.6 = 0.91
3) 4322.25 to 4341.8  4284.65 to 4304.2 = 0.94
